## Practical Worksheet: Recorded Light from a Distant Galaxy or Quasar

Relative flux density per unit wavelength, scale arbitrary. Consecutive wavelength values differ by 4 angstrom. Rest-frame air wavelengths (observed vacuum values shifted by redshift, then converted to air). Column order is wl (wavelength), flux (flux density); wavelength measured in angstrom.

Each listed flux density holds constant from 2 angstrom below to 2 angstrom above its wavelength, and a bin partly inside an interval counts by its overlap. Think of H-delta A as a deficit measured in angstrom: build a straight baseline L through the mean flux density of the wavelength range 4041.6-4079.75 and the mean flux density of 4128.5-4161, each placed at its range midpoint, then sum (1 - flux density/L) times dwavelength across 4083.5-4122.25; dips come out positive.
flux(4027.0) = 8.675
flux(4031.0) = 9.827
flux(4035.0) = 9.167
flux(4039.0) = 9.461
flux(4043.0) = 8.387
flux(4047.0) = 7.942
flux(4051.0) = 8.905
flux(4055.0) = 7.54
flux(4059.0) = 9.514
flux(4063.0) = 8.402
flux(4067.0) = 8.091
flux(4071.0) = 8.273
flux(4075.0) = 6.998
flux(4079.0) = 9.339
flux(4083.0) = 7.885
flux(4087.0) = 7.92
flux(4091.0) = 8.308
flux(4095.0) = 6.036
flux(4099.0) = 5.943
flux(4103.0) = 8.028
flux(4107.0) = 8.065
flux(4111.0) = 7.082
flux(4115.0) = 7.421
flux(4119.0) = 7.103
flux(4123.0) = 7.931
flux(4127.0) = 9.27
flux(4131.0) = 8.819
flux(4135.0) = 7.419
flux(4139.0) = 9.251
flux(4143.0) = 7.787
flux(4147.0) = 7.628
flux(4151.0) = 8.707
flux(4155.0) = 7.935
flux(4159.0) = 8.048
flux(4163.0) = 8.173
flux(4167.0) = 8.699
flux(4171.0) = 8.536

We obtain 4.2 angstrom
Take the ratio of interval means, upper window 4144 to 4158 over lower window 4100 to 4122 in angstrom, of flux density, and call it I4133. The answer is 1.08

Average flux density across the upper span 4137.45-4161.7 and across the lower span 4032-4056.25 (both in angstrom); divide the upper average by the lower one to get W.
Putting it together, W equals 0.95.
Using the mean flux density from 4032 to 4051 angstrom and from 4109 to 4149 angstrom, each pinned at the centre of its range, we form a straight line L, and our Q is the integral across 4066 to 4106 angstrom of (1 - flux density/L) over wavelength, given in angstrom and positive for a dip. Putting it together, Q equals 3.4 angstrom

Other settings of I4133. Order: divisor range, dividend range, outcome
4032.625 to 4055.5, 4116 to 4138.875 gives 0.94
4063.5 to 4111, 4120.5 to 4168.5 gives 1.07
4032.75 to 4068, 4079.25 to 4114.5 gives 0.87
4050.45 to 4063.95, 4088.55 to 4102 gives 0.80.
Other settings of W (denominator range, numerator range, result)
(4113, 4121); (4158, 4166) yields 1.13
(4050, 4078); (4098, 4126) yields 0.91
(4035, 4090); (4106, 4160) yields 0.96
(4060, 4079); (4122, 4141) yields 1.05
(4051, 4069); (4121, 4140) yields 1.01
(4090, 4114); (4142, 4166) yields 1.12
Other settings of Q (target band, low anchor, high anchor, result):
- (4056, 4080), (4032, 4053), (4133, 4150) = 0.74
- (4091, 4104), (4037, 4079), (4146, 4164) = 2.30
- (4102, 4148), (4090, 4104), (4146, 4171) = -2.86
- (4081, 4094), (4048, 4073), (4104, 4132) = 0.49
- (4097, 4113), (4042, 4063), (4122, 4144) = 2.23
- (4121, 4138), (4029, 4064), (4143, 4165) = -0.36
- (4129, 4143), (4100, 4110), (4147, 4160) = -0.68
